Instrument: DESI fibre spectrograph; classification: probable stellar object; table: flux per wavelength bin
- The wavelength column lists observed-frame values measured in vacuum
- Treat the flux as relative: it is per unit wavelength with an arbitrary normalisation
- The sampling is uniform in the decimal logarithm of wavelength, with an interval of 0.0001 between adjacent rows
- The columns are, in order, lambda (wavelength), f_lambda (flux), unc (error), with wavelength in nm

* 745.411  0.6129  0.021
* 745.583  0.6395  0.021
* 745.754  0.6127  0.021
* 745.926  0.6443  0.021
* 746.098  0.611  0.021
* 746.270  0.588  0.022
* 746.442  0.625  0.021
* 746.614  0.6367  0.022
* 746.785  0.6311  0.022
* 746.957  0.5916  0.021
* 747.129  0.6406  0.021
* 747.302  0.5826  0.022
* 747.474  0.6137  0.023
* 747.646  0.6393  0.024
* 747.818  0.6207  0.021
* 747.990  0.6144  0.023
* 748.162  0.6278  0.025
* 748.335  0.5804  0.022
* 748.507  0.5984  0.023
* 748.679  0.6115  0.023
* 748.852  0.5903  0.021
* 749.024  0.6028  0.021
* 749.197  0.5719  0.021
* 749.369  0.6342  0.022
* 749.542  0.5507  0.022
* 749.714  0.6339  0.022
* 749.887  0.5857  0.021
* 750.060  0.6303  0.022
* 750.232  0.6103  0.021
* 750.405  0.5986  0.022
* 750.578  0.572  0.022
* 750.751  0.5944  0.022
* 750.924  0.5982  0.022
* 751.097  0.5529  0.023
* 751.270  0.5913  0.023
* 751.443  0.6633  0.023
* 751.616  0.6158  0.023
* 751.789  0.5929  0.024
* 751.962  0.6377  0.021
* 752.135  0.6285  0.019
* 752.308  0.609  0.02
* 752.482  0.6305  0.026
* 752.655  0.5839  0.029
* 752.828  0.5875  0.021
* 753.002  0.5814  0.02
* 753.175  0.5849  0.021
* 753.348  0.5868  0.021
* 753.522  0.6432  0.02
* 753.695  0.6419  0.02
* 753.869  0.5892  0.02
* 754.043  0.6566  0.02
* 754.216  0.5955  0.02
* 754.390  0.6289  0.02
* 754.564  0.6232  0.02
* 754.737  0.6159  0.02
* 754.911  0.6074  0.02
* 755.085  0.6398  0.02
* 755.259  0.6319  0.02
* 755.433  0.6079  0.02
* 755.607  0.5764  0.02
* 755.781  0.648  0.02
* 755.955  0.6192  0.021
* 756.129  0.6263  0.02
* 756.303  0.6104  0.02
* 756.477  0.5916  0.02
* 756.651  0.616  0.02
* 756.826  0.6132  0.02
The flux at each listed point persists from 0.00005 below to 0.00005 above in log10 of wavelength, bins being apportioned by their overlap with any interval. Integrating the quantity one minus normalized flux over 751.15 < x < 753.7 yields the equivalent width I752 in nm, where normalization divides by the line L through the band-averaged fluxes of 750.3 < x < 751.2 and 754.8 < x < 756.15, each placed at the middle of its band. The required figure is -0.06 nm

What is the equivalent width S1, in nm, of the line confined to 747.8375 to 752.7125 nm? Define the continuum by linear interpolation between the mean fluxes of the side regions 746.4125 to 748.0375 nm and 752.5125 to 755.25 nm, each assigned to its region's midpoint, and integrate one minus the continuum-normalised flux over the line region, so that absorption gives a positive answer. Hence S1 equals 0.09 nm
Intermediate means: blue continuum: 0.62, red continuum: 0.612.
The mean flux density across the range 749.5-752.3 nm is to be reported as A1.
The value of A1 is 0.605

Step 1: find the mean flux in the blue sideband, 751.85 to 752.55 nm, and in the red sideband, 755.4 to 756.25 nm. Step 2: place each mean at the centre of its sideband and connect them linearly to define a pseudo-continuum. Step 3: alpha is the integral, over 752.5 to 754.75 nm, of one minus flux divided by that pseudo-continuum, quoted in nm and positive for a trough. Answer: 0.043 nm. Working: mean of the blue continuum 0.625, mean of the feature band 0.61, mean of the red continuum 0.616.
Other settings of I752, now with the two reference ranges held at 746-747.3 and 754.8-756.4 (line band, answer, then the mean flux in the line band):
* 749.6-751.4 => 0.055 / 0.598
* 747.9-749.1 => 0.024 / 0.604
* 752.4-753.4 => 0.040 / 0.593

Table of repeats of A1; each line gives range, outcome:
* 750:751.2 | 0.593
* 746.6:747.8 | 0.619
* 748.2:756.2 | 0.608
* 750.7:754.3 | 0.608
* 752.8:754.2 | 0.609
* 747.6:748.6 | 0.613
